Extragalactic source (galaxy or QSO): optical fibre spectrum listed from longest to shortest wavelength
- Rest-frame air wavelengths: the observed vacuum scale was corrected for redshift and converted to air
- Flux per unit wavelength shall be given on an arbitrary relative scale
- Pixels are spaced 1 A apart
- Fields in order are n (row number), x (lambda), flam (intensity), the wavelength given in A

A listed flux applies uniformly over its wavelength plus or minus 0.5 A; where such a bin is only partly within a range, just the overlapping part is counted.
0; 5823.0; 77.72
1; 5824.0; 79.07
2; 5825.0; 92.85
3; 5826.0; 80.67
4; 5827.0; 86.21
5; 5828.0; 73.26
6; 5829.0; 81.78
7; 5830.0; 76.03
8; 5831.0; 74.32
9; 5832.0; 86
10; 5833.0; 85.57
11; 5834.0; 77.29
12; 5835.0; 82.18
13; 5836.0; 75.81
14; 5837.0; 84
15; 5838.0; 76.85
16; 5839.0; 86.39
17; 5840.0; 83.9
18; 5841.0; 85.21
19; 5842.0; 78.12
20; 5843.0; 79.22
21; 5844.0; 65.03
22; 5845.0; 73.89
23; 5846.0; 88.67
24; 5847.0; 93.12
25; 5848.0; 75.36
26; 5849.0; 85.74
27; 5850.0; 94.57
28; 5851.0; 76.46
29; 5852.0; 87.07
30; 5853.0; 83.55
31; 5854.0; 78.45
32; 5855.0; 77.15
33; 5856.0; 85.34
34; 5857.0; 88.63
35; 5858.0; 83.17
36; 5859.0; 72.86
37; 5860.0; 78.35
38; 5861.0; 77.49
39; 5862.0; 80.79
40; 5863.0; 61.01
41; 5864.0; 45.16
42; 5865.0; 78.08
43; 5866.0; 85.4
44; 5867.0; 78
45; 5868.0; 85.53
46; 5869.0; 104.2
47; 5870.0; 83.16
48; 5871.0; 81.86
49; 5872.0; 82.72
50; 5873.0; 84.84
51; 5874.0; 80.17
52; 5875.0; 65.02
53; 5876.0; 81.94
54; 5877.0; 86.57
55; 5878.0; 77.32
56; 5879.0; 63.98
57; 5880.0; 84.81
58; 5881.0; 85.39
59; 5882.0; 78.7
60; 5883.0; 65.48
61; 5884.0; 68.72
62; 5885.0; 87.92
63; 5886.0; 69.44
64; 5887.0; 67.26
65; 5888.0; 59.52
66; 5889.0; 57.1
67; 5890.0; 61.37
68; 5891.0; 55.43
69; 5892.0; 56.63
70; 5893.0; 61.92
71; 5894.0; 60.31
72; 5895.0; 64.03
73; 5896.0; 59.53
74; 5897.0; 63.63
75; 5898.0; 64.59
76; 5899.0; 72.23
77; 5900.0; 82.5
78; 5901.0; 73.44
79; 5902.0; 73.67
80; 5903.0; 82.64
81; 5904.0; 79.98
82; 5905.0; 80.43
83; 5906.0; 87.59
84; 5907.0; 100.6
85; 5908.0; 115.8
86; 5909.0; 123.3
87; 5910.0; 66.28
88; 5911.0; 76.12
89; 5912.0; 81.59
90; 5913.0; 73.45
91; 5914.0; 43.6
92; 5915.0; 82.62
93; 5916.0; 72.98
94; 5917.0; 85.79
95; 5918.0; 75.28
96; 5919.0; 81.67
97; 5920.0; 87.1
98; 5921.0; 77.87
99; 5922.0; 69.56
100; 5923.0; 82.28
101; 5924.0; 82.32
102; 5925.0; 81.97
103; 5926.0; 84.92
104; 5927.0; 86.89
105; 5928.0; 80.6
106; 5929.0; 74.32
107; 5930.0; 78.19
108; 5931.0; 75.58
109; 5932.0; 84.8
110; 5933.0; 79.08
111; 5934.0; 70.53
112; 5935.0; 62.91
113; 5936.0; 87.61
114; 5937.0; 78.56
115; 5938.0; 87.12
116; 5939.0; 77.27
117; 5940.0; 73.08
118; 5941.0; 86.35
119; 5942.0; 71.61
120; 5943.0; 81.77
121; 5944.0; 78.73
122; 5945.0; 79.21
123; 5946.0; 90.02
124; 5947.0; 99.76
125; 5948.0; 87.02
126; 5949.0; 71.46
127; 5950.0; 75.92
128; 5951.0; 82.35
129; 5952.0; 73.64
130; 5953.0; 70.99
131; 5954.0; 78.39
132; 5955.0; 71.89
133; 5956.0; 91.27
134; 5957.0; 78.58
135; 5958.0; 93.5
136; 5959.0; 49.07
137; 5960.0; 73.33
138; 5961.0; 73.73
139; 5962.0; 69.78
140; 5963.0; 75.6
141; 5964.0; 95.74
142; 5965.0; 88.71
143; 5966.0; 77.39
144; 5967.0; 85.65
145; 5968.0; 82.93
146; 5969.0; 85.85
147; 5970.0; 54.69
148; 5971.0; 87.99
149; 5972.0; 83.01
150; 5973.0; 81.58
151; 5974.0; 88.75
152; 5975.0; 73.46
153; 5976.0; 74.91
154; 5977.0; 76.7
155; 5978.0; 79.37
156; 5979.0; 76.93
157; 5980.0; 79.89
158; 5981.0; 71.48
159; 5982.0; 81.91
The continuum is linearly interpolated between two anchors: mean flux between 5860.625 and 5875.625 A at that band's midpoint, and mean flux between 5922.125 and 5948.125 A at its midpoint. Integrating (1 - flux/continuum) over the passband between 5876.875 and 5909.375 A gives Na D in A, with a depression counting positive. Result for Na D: 1.88 A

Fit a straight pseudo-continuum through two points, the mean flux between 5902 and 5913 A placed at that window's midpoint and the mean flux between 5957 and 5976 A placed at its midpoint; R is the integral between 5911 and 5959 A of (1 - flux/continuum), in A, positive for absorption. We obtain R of 2.74 A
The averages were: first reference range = 88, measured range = 78.8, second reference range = 78.8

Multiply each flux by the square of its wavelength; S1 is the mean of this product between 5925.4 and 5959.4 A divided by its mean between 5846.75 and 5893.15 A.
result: 1.06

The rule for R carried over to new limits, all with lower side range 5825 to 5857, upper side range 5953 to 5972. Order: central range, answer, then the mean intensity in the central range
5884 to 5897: 2.7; 63.6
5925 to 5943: 0.1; 79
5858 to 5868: 0.8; 74.1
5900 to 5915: -0.5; 82.7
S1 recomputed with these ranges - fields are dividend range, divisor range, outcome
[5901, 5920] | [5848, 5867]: 1.06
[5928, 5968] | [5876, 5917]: 1.08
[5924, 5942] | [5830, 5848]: 1.01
